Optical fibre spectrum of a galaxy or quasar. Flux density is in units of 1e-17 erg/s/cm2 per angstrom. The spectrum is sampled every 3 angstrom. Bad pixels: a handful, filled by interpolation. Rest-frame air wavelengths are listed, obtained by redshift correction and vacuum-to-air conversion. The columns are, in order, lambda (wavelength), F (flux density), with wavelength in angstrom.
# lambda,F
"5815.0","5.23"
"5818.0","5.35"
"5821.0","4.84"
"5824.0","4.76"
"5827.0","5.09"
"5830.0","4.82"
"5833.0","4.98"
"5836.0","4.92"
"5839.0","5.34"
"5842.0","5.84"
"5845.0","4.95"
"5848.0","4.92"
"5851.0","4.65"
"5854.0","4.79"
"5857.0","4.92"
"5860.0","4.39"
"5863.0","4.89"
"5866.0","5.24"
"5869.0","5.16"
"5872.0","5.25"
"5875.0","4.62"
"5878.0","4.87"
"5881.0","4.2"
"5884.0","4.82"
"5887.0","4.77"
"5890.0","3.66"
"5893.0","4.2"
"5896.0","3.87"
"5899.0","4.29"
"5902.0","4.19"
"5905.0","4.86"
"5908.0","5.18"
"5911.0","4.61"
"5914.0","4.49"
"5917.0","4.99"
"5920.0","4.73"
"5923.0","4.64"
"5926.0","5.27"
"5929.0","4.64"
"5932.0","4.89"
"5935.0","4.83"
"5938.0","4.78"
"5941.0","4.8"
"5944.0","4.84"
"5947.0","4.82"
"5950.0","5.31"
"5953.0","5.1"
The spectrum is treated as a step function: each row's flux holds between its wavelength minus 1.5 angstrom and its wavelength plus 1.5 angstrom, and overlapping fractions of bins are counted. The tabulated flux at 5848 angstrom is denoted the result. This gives 4.92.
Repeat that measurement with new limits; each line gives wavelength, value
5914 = 4.49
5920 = 4.73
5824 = 4.76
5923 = 4.64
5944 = 4.84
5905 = 4.86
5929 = 4.64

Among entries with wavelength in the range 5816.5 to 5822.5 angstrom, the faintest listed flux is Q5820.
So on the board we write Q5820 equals 4.84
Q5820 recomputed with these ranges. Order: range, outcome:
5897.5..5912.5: 4.19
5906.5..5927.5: 4.49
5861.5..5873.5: 4.89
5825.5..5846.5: 4.82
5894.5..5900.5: 3.87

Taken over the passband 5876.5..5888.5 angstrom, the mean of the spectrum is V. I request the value 4.67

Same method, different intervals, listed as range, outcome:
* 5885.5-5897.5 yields 4.12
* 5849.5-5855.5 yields 4.72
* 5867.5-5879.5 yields 4.98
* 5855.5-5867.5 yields 4.86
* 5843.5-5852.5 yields 4.84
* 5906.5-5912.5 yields 4.9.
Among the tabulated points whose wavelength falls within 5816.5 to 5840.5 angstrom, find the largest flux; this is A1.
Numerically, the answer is 5.35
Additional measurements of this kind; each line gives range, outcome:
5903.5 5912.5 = 5.18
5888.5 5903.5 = 4.29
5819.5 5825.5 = 4.84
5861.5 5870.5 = 5.24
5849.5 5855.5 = 4.79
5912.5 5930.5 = 5.27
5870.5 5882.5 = 5.25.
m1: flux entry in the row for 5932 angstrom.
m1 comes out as 4.89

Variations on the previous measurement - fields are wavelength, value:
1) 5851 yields 4.65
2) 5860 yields 4.39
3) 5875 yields 4.62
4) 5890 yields 3.66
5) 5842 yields 5.84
